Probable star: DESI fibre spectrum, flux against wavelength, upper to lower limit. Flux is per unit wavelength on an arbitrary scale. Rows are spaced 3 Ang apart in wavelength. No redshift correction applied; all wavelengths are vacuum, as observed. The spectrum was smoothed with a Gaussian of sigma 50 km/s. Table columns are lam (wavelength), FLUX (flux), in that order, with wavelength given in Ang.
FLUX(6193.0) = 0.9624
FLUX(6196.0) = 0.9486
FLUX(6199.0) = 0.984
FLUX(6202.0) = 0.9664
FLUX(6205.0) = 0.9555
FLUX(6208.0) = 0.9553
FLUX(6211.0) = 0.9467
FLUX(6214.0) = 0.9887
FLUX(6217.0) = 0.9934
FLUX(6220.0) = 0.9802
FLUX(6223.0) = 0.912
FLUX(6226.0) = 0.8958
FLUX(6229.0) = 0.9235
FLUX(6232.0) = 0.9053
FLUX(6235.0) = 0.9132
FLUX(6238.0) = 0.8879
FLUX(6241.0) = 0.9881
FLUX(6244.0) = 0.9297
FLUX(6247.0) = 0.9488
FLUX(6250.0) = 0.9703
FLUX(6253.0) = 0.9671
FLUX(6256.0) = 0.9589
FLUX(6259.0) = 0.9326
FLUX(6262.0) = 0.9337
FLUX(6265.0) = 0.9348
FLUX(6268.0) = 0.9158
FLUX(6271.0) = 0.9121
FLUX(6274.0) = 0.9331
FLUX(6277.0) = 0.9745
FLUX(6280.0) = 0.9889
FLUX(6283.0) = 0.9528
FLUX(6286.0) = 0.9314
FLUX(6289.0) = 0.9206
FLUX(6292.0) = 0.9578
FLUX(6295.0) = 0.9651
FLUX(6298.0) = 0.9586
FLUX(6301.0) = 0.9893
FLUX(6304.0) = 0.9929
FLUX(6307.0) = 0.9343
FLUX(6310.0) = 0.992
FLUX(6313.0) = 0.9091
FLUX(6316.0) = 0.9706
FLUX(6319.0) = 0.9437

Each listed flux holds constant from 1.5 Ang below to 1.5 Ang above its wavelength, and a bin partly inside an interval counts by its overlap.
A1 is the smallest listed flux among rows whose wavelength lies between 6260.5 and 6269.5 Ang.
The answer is 0.9158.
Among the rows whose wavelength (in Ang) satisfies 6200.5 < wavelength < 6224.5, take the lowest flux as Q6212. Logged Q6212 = 0.912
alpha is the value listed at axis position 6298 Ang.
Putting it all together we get 0.9586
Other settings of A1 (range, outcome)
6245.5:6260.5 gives 0.9326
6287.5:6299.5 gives 0.9206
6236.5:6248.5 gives 0.8879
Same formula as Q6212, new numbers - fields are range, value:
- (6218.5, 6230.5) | 0.8958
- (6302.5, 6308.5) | 0.9343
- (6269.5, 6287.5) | 0.9121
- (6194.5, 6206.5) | 0.9486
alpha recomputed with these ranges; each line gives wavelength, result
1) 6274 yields 0.9331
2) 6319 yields 0.9437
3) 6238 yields 0.8879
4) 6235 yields 0.9132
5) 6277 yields 0.9745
